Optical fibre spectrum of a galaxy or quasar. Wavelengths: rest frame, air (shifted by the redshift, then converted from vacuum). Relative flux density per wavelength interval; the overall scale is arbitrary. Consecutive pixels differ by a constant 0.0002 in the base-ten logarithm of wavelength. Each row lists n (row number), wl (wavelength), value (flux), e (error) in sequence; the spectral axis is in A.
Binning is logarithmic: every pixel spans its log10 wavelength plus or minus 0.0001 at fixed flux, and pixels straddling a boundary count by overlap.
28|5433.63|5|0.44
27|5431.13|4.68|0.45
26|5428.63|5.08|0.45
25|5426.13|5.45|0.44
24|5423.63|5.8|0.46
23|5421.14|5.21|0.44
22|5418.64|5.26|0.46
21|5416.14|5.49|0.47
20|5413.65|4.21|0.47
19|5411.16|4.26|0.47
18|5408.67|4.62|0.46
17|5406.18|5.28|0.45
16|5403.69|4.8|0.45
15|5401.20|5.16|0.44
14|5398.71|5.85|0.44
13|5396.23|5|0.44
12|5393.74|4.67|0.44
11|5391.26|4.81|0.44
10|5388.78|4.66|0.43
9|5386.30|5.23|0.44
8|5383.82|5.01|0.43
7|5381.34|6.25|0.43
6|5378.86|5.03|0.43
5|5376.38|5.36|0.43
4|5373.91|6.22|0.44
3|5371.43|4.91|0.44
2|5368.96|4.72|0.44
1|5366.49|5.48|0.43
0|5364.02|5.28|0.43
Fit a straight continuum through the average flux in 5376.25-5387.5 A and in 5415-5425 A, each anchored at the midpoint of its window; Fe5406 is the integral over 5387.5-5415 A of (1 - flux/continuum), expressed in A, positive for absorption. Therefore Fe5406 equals 2.83 A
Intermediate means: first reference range 5.37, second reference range 5.44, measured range 4.85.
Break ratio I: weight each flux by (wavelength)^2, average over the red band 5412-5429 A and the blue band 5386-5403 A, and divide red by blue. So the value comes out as 1.0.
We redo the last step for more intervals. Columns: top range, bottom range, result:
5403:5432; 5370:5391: 0.96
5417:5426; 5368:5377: 1.04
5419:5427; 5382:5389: 1.08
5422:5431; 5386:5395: 1.13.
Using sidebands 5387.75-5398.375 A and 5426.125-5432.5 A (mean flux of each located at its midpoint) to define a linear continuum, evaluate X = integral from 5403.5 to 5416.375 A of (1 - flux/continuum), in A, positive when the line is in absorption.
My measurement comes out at 0.6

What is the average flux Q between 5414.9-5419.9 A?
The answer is 5.36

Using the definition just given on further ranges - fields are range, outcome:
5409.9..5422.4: 4.89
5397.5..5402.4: 5.5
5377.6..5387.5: 5.38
